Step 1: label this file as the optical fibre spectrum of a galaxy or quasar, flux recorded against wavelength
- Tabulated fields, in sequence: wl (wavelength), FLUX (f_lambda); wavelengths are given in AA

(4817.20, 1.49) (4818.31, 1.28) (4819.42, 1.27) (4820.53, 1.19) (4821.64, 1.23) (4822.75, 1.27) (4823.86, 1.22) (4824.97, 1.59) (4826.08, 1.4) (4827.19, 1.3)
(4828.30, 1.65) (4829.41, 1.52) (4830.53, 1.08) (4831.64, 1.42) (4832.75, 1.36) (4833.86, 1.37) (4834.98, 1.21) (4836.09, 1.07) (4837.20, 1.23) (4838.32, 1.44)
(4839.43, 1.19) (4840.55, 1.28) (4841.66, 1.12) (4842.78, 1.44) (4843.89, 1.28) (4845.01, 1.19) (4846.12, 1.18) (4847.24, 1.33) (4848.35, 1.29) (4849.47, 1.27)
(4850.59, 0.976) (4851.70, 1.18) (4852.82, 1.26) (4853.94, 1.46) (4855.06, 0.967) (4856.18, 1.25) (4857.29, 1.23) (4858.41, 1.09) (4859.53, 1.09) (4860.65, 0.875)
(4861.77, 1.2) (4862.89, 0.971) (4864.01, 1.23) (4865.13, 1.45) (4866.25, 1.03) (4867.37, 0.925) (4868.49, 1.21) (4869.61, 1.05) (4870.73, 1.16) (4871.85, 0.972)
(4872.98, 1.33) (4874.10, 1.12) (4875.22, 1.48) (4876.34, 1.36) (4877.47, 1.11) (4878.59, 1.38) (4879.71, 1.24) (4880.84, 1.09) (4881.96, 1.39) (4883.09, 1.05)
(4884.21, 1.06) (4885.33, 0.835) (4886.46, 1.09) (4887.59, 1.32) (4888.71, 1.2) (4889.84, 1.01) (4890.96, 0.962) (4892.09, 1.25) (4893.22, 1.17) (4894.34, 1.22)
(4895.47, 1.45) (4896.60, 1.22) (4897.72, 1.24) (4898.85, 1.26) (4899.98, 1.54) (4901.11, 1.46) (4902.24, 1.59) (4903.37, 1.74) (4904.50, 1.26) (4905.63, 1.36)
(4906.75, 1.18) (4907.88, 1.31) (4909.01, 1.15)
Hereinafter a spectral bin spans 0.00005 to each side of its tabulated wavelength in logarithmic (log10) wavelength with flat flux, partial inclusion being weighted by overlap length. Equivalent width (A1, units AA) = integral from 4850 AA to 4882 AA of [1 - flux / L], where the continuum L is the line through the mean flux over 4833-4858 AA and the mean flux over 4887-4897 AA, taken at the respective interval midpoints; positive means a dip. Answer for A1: 1.3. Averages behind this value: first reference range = 1.24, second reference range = 1.2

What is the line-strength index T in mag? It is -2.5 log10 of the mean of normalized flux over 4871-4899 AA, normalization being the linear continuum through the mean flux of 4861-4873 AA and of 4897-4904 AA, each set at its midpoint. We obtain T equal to 0.10 mag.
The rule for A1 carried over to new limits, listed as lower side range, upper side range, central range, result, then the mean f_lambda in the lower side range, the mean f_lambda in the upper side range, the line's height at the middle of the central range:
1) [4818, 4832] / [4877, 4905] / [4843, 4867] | 2.1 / 1.34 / 1.25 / 1.3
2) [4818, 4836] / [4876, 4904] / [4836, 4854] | 0.8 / 1.33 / 1.25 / 1.31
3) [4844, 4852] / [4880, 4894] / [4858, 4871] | 0.7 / 1.21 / 1.12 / 1.17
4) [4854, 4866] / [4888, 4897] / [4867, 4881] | -0.3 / 1.15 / 1.19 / 1.16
